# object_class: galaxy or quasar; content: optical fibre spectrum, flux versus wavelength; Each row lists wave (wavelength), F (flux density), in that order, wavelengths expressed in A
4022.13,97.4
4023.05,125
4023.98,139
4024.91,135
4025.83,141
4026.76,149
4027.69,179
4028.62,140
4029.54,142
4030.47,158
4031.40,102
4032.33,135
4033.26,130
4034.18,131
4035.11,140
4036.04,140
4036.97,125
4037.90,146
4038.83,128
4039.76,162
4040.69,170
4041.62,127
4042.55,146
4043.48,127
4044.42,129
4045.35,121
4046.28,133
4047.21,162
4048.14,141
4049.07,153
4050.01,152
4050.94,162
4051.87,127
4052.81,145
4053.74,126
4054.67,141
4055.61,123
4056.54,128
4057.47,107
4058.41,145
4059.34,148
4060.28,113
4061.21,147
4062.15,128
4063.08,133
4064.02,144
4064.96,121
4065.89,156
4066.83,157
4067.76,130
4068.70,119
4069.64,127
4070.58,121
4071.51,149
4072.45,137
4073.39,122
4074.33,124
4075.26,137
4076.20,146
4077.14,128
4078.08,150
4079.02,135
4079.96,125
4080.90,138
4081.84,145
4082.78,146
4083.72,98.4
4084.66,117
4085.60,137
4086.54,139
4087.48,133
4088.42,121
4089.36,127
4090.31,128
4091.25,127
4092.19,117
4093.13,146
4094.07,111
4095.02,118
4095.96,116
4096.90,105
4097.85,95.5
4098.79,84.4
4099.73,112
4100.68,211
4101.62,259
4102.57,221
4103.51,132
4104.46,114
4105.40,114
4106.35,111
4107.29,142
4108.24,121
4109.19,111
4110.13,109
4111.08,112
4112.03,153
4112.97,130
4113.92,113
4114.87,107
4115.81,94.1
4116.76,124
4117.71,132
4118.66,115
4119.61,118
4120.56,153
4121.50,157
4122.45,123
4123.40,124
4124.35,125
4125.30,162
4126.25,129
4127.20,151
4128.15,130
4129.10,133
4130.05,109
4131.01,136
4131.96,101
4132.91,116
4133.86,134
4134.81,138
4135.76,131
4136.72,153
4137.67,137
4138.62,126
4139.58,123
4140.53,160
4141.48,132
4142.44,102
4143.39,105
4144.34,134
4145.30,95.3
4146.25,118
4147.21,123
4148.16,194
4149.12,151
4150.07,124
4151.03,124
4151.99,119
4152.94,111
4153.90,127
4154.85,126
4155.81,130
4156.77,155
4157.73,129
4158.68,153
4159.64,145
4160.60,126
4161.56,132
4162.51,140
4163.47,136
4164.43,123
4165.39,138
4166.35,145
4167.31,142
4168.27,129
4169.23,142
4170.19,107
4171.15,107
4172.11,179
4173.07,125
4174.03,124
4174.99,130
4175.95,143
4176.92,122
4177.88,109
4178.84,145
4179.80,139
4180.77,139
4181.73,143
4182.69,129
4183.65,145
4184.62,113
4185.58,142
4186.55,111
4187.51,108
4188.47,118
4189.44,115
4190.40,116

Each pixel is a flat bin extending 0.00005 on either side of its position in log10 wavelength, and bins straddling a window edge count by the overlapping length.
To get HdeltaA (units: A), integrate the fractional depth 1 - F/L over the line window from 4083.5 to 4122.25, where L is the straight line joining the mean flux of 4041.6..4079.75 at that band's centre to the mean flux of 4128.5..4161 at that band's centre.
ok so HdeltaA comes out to 1.1 A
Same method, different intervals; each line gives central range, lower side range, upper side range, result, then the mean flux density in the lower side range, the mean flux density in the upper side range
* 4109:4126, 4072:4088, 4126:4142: 0.8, 133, 132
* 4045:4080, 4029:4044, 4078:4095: -0.7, 138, 129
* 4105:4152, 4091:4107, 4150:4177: 2.2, 135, 132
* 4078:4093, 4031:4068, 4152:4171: 0.6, 137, 133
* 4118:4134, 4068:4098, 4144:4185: 0.0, 128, 133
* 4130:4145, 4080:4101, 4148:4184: 0.4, 125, 134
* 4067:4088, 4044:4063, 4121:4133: 0.4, 137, 131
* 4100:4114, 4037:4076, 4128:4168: -1.1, 137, 131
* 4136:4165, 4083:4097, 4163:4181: -0.3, 124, 133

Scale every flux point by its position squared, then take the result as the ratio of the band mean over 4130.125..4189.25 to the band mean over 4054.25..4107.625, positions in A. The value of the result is 1.0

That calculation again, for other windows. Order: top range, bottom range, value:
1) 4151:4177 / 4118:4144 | 1.03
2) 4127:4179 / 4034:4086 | 1.01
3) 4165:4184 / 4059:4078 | 1.05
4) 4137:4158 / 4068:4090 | 1.02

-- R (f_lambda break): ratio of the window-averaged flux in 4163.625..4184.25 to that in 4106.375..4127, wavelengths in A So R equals 1.06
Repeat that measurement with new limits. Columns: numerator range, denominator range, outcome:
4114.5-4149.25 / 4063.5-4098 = 1.00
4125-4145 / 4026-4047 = 0.93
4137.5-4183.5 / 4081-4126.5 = 1.02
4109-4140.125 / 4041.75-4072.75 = 0.94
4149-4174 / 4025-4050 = 0.94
